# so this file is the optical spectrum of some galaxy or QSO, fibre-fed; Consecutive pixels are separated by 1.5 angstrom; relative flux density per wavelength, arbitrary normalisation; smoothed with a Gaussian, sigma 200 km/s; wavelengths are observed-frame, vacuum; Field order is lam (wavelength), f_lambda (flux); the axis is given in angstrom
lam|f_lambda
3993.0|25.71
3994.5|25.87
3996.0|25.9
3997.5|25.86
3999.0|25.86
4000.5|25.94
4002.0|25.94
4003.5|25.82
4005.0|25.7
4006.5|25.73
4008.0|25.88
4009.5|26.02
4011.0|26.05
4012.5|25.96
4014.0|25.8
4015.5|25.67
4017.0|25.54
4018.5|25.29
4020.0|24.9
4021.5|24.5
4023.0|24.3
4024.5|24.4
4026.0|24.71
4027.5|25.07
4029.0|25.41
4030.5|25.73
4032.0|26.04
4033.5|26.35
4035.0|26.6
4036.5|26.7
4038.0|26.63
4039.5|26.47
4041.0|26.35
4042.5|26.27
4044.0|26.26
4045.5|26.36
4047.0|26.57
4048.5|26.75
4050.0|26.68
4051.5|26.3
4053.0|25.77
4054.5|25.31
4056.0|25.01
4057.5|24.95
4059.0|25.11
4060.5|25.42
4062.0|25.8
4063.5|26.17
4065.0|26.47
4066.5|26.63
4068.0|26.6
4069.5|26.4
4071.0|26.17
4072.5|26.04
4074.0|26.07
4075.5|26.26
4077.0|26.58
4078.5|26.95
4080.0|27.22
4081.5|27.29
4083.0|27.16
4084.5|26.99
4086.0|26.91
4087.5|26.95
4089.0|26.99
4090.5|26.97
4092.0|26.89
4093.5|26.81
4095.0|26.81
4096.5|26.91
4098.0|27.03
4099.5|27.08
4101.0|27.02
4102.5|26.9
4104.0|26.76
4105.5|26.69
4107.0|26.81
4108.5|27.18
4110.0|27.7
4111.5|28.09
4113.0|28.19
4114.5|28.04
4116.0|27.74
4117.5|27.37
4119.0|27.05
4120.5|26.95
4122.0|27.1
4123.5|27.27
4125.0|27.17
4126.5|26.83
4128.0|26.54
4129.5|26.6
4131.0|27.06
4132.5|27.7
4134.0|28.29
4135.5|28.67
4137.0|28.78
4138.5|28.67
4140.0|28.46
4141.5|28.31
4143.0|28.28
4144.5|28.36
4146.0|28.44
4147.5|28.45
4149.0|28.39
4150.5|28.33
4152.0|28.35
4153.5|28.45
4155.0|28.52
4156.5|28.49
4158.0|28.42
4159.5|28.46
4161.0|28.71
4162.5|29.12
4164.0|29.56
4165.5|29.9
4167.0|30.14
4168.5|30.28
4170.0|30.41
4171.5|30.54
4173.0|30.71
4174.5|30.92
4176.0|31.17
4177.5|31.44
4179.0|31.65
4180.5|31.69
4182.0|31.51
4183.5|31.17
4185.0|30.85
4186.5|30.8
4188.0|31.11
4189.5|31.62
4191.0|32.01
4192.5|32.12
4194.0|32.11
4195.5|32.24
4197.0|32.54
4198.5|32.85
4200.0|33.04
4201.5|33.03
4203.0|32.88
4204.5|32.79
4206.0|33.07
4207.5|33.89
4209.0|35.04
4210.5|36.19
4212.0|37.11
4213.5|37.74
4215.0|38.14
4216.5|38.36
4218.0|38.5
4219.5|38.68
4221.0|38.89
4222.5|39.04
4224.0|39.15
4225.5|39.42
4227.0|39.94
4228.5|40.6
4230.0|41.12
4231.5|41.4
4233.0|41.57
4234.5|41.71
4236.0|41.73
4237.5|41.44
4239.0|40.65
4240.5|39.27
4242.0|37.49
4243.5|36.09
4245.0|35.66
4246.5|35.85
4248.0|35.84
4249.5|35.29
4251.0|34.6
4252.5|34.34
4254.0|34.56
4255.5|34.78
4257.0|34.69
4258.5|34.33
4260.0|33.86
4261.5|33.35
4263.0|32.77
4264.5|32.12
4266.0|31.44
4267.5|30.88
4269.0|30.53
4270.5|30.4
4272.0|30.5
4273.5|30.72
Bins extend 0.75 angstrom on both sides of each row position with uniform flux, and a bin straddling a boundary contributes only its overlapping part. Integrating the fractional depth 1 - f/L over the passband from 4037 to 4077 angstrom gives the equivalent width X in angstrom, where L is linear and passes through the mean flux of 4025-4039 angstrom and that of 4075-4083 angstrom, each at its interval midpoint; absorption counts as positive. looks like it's 0.5 angstrom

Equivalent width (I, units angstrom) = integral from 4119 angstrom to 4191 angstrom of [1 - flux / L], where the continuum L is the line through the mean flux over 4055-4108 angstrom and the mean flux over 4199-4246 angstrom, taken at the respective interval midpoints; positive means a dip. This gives 7.3 angstrom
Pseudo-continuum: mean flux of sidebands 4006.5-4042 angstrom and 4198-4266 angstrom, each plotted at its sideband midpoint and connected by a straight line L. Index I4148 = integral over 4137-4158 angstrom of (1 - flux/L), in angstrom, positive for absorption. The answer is 2.5 angstrom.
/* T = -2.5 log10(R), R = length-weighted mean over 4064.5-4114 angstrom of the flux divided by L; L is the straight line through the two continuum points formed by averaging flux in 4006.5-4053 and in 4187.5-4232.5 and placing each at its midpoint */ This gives 0.09 mag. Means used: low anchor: 25.8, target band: 26.9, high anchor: 35.9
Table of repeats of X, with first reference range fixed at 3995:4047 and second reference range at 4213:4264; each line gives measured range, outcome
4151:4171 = 2.6 angstrom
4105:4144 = 4.7 angstrom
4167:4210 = 3.7 angstrom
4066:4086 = 1.5 angstrom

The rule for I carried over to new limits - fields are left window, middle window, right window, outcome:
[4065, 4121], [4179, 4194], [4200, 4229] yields 1.34 angstrom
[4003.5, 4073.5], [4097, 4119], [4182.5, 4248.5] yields 1.92 angstrom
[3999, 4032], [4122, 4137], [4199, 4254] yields 2.13 angstrom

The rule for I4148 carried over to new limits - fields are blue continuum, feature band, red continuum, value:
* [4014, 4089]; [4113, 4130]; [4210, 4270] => 1.6 angstrom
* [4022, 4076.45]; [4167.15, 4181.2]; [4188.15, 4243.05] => 1.3 angstrom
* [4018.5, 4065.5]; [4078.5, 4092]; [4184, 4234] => 0.6 angstrom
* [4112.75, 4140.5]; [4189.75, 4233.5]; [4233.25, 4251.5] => -1.1 angstrom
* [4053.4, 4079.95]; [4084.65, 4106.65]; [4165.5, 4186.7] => 0.3 angstrom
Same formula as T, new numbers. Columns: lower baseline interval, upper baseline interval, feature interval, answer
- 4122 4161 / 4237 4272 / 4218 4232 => -0.20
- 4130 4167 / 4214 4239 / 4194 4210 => 0.10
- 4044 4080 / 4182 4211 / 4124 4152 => 0.07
